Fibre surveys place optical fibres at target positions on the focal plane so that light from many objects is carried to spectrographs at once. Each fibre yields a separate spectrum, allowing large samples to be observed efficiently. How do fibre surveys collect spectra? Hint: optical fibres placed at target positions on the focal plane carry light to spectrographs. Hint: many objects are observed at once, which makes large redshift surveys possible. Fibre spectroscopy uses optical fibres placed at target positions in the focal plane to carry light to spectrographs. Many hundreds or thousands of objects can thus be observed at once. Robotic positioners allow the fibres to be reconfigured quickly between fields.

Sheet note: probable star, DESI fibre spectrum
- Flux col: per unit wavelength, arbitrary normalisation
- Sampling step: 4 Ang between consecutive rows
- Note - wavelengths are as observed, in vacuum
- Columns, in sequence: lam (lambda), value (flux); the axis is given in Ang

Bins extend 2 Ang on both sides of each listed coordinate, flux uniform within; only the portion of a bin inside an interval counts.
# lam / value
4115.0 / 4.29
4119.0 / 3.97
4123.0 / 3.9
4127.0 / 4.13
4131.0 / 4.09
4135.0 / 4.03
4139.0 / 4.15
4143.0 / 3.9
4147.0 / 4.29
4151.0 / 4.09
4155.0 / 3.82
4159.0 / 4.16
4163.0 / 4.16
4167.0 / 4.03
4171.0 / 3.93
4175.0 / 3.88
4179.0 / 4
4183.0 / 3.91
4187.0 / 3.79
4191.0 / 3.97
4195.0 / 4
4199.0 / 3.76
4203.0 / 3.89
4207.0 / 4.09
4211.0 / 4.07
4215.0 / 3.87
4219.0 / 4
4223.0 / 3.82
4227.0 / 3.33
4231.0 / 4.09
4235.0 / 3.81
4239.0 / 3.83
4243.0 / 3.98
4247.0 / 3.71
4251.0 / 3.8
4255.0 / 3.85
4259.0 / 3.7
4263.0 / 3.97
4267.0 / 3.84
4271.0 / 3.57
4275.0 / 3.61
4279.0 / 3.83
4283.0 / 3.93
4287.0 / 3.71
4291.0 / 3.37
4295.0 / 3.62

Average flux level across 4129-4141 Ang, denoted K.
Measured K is 4.09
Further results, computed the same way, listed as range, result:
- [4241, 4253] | 3.83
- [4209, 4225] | 3.94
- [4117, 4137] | 4.02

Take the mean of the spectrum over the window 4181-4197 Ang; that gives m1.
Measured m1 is 3.92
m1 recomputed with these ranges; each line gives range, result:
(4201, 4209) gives 3.99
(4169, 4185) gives 3.93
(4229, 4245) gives 3.93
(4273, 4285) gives 3.79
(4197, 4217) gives 3.94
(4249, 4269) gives 3.83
